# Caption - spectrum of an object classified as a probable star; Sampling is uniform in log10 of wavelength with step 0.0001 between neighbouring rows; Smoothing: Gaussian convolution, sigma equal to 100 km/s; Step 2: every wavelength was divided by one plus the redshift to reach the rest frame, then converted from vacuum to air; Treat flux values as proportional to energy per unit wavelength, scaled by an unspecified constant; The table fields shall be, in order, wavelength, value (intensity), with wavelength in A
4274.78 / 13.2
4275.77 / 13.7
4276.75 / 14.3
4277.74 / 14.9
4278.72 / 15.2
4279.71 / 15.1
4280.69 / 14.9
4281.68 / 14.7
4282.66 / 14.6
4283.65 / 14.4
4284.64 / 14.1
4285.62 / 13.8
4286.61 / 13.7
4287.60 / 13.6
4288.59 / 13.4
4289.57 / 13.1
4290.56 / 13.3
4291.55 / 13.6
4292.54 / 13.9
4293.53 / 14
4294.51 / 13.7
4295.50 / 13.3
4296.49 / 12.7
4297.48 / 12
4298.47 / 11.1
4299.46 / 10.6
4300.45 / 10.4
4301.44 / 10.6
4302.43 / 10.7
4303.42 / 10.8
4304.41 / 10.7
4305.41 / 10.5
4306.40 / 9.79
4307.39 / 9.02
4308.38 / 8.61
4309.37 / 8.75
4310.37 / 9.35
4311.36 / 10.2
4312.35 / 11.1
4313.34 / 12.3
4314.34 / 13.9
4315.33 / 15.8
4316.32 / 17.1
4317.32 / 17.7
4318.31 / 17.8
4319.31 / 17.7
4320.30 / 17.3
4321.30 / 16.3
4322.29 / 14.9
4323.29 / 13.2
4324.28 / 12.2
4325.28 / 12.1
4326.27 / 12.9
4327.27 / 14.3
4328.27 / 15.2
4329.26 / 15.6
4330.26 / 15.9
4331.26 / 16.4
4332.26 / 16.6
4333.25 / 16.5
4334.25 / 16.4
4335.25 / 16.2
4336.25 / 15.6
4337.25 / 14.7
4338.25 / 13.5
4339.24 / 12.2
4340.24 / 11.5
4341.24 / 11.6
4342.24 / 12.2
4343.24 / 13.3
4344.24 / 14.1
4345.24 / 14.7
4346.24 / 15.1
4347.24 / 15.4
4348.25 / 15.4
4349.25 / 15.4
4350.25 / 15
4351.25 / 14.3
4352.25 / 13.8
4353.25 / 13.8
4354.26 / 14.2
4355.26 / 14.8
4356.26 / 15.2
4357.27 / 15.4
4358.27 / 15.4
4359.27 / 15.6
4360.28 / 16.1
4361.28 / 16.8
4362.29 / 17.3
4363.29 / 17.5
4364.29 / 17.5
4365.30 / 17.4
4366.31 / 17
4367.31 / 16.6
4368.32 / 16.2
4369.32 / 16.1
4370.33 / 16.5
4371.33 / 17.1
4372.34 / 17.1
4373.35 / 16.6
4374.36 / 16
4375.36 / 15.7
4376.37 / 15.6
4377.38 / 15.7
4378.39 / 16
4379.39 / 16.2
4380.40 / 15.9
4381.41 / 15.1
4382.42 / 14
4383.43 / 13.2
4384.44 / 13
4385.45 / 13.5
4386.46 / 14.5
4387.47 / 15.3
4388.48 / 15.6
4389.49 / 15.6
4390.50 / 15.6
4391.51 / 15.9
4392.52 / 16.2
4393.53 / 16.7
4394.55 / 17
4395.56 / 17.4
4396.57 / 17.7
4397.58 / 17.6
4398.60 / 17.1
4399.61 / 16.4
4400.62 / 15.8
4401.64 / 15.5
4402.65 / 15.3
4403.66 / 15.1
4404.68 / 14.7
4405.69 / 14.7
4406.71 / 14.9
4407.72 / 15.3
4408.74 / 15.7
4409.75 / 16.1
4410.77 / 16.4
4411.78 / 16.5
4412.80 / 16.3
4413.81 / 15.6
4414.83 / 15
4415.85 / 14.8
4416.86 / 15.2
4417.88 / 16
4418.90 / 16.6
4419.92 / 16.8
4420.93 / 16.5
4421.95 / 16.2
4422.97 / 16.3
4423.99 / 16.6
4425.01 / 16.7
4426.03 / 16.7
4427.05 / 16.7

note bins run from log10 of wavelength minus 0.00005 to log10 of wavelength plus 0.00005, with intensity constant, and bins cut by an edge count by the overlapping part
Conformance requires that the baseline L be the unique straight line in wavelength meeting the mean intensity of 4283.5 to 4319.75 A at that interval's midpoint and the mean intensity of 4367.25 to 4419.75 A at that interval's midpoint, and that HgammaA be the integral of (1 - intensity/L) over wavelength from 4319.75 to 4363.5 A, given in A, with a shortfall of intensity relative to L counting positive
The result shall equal -2.6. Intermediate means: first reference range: 12.6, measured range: 14.8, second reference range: 15.8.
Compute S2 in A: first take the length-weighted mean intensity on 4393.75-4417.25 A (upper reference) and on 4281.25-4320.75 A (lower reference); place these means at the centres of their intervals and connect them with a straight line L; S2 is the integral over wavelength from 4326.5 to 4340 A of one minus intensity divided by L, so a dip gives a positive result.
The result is -1.4 A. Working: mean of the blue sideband 12.8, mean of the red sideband 15.9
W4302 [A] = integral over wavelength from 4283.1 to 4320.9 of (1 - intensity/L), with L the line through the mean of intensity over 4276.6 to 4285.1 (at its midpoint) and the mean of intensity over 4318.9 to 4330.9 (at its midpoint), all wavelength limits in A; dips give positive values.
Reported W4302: 5.09 A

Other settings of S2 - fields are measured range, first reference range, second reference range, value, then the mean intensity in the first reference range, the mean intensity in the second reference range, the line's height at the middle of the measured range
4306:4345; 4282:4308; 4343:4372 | 0.33 A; 12.4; 15.7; 14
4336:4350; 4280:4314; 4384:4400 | 0.08 A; 12.1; 16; 14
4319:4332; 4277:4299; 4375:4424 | -0.44 A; 13.8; 15.7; 14.4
